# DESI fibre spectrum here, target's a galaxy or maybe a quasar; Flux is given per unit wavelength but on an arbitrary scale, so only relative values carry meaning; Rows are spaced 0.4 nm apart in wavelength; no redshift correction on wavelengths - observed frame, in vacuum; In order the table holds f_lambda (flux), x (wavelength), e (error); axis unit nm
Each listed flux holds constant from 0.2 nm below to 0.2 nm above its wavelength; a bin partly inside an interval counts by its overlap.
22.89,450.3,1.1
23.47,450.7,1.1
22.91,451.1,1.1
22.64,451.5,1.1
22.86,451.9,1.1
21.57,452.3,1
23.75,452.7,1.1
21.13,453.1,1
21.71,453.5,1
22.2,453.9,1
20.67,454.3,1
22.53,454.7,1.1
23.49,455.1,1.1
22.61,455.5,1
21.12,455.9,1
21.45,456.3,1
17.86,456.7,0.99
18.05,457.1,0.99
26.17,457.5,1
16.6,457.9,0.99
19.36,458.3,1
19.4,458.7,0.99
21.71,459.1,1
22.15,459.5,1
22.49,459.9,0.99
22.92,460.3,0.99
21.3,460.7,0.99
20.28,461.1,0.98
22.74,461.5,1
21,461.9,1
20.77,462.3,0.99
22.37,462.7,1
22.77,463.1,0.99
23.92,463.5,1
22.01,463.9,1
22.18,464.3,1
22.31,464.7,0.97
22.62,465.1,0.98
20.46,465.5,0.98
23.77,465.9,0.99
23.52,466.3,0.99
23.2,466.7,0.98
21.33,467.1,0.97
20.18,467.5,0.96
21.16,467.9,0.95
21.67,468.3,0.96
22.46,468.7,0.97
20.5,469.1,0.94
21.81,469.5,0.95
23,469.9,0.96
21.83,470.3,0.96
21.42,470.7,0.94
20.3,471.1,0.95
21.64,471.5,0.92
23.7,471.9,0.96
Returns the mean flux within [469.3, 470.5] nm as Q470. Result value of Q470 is 22.2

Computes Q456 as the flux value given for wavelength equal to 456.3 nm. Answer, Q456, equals 21.45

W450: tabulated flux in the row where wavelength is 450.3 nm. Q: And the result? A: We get 22.89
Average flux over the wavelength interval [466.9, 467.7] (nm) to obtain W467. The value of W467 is 20.8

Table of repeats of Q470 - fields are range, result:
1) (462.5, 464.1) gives 22.8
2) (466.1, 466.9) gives 23.4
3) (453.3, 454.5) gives 21.5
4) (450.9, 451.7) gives 22.8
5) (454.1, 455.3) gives 22.2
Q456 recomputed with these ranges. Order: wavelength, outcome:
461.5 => 22.74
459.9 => 22.49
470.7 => 21.42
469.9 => 23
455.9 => 21.12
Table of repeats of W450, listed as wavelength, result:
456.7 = 17.86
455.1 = 23.49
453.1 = 21.13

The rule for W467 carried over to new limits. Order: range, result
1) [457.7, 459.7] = 19.8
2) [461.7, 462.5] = 20.9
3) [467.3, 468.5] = 21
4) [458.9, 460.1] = 22.1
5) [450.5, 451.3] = 23.2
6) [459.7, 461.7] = 21.9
